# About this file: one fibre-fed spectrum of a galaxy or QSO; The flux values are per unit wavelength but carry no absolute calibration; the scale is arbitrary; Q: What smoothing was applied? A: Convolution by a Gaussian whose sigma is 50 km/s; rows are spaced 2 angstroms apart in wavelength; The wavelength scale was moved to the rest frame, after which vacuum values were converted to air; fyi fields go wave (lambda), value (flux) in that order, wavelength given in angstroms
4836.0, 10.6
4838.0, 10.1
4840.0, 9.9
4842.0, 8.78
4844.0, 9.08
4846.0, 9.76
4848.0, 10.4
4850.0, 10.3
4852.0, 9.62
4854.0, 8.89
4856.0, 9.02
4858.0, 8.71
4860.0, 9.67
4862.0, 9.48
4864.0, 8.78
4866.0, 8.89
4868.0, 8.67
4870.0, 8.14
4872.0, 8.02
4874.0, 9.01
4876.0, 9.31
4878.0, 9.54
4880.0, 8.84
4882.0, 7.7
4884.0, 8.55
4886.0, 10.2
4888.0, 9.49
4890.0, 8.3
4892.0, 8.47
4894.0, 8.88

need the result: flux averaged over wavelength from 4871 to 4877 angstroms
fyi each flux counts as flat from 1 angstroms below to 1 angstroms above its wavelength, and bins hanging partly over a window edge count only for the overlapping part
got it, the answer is 8.78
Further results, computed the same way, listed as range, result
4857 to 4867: 9.11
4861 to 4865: 9.13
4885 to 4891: 9.33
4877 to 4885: 8.66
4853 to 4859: 8.87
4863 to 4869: 8.78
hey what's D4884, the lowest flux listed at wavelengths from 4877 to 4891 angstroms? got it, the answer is 7.7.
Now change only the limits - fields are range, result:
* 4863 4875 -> 8.02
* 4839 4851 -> 8.78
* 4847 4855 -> 8.89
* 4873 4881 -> 8.84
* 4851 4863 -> 8.71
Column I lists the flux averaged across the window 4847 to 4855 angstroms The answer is 9.8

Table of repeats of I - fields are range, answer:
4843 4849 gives 9.75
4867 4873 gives 8.28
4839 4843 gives 9.34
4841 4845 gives 8.93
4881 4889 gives 8.98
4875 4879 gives 9.43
